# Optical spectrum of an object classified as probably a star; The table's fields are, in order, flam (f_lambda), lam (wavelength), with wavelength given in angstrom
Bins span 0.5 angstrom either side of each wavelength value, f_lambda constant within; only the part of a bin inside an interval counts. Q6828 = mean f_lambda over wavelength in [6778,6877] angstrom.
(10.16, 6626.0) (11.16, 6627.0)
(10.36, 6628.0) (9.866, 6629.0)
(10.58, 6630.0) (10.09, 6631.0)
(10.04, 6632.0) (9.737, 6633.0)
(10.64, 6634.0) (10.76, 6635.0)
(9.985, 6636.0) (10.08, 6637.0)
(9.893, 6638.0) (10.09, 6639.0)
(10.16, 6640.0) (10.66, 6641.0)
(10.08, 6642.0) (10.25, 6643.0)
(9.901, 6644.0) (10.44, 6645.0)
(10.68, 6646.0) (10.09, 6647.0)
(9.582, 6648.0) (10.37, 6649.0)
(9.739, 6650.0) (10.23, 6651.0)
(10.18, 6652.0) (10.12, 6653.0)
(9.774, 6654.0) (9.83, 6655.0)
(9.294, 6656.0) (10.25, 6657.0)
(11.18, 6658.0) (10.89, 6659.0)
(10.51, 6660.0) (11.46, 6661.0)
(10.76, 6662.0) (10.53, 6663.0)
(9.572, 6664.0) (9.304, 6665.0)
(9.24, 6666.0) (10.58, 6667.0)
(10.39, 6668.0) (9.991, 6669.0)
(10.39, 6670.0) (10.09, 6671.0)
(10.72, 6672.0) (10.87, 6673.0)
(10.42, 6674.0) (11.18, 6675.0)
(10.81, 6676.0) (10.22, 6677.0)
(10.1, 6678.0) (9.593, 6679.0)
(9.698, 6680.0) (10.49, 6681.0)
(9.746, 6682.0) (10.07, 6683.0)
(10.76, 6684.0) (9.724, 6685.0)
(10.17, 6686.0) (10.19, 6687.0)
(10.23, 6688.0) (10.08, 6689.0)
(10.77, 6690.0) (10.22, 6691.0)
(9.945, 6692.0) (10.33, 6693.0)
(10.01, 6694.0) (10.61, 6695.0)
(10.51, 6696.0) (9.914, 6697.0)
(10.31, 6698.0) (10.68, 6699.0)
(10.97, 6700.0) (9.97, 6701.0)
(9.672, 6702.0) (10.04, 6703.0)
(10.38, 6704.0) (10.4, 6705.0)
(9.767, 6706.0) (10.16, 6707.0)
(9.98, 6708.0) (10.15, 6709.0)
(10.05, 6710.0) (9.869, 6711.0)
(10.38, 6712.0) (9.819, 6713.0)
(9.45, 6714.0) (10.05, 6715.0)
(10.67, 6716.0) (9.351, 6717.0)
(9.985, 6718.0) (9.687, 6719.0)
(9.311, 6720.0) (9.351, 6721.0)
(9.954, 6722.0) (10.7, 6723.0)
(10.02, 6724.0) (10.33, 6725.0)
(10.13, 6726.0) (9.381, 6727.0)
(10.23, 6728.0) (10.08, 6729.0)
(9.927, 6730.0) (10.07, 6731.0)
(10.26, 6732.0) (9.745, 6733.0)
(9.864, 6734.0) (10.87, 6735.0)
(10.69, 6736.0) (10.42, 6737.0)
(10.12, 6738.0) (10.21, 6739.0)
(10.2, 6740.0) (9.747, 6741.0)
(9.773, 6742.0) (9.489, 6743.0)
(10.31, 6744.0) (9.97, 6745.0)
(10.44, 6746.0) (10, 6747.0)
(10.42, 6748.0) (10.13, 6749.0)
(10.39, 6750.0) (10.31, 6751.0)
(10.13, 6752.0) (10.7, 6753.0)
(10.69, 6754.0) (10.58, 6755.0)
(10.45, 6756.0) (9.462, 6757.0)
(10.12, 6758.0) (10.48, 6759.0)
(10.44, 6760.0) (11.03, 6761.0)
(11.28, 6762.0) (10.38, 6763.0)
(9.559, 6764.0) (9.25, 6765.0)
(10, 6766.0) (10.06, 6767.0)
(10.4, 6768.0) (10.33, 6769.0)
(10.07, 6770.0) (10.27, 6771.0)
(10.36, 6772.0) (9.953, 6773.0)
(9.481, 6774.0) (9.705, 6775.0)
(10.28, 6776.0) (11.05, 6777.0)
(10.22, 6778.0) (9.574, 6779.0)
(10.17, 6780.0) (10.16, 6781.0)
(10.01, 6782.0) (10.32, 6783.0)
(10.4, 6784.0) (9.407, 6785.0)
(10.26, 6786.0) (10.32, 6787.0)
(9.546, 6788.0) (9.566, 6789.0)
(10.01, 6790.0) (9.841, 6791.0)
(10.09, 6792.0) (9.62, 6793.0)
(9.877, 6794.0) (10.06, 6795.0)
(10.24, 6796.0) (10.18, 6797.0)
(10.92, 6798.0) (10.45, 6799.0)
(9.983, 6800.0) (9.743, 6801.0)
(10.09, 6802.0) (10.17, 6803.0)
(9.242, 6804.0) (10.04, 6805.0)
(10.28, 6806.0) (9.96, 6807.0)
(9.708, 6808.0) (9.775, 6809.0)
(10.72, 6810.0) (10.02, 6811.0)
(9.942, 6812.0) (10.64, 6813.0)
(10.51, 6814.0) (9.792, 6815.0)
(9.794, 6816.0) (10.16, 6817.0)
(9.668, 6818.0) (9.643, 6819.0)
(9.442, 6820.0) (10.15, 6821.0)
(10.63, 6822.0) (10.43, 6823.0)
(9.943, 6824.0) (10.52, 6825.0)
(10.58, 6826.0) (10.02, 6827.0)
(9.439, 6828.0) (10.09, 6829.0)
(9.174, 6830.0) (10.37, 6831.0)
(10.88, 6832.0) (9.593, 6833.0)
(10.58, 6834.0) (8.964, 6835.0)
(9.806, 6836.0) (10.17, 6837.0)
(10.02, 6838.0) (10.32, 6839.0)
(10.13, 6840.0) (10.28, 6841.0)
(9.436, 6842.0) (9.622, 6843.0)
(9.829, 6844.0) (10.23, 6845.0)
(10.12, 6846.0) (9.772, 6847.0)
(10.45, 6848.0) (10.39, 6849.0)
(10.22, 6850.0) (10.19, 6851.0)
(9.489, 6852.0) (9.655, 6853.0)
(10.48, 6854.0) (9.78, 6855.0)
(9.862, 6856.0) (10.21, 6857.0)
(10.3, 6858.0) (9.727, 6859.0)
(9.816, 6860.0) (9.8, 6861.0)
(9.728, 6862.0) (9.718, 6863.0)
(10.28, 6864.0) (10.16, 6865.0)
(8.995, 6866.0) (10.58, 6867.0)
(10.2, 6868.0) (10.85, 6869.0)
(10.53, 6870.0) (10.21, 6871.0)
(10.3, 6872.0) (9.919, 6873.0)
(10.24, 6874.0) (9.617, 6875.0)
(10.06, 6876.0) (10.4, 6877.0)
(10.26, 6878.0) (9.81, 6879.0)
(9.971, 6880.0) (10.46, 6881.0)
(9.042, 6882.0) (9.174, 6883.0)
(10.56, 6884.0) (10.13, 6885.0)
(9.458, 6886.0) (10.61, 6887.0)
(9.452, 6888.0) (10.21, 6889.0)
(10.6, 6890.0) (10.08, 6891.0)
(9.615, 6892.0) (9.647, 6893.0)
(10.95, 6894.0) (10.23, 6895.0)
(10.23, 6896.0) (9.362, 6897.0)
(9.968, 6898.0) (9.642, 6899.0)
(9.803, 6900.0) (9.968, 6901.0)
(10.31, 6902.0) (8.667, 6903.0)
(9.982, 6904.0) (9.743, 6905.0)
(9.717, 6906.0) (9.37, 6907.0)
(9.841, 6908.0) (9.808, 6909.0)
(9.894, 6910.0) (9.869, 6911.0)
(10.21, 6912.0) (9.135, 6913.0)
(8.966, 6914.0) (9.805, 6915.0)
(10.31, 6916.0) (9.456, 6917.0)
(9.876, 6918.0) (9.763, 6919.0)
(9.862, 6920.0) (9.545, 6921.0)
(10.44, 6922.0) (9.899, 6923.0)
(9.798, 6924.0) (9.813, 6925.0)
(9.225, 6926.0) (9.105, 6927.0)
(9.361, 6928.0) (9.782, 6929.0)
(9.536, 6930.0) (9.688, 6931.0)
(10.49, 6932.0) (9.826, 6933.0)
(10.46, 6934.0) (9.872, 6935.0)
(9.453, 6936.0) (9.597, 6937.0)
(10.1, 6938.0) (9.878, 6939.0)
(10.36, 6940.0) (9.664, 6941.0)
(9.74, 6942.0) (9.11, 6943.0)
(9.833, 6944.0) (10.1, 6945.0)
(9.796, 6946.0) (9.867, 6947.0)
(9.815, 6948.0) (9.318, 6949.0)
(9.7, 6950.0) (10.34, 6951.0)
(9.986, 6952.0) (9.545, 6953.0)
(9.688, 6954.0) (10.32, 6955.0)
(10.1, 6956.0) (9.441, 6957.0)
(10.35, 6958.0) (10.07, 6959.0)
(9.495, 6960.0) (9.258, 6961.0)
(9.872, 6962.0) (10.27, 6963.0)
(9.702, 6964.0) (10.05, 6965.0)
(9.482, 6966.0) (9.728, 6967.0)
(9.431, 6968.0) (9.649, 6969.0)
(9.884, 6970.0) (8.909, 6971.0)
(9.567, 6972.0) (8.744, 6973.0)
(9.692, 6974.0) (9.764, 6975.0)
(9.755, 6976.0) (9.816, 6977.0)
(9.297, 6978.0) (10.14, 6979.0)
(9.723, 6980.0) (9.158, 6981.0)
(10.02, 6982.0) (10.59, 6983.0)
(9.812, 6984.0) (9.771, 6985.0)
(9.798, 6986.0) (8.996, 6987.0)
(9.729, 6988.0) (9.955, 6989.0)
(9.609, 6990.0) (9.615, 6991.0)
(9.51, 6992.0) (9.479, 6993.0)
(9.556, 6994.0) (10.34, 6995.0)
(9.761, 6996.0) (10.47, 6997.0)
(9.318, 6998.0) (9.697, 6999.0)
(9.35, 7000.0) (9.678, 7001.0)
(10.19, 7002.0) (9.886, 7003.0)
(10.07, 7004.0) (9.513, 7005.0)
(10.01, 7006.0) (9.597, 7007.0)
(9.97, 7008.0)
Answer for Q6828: 10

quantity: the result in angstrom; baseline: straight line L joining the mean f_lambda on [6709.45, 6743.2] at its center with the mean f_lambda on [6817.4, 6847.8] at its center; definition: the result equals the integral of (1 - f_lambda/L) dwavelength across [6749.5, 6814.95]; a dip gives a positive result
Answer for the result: -0.9 angstrom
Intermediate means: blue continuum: 10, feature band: 10.1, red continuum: 10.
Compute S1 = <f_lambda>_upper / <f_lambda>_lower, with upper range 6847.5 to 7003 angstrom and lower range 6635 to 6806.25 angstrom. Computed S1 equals 1.0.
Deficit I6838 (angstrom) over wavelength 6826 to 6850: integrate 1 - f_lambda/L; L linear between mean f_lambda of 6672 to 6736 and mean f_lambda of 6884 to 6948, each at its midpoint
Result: -0.1 angstrom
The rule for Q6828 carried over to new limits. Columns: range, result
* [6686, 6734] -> 10.1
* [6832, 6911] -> 9.97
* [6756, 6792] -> 10.1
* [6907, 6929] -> 9.71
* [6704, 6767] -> 10.1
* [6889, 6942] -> 9.82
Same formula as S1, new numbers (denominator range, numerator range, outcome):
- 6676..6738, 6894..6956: 0.97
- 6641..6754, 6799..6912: 0.98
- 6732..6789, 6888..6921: 0.97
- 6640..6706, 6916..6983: 0.95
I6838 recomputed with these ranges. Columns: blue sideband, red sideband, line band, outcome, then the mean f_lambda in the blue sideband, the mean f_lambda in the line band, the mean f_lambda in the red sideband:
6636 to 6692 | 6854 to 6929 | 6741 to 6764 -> -0.4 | 10.2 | 10.3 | 9.9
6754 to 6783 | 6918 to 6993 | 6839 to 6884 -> -0.2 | 10.2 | 10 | 9.75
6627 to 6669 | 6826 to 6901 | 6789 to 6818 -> 0.0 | 10.2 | 10.1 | 10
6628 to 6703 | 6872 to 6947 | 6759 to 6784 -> -0.3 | 10.2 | 10.2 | 9.85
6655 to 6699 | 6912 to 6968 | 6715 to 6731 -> 0.4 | 10.3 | 9.95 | 9.78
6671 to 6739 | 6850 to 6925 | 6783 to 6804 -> 0.0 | 10.2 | 10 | 9.93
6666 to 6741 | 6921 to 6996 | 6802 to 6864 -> -0.4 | 10.2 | 10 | 9.75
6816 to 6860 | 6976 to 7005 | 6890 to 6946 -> 0.4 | 10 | 9.8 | 9.76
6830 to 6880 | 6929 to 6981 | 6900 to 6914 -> 0.3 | 10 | 9.71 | 9.76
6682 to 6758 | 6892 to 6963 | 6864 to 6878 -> -0.4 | 10.1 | 10.2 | 9.8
